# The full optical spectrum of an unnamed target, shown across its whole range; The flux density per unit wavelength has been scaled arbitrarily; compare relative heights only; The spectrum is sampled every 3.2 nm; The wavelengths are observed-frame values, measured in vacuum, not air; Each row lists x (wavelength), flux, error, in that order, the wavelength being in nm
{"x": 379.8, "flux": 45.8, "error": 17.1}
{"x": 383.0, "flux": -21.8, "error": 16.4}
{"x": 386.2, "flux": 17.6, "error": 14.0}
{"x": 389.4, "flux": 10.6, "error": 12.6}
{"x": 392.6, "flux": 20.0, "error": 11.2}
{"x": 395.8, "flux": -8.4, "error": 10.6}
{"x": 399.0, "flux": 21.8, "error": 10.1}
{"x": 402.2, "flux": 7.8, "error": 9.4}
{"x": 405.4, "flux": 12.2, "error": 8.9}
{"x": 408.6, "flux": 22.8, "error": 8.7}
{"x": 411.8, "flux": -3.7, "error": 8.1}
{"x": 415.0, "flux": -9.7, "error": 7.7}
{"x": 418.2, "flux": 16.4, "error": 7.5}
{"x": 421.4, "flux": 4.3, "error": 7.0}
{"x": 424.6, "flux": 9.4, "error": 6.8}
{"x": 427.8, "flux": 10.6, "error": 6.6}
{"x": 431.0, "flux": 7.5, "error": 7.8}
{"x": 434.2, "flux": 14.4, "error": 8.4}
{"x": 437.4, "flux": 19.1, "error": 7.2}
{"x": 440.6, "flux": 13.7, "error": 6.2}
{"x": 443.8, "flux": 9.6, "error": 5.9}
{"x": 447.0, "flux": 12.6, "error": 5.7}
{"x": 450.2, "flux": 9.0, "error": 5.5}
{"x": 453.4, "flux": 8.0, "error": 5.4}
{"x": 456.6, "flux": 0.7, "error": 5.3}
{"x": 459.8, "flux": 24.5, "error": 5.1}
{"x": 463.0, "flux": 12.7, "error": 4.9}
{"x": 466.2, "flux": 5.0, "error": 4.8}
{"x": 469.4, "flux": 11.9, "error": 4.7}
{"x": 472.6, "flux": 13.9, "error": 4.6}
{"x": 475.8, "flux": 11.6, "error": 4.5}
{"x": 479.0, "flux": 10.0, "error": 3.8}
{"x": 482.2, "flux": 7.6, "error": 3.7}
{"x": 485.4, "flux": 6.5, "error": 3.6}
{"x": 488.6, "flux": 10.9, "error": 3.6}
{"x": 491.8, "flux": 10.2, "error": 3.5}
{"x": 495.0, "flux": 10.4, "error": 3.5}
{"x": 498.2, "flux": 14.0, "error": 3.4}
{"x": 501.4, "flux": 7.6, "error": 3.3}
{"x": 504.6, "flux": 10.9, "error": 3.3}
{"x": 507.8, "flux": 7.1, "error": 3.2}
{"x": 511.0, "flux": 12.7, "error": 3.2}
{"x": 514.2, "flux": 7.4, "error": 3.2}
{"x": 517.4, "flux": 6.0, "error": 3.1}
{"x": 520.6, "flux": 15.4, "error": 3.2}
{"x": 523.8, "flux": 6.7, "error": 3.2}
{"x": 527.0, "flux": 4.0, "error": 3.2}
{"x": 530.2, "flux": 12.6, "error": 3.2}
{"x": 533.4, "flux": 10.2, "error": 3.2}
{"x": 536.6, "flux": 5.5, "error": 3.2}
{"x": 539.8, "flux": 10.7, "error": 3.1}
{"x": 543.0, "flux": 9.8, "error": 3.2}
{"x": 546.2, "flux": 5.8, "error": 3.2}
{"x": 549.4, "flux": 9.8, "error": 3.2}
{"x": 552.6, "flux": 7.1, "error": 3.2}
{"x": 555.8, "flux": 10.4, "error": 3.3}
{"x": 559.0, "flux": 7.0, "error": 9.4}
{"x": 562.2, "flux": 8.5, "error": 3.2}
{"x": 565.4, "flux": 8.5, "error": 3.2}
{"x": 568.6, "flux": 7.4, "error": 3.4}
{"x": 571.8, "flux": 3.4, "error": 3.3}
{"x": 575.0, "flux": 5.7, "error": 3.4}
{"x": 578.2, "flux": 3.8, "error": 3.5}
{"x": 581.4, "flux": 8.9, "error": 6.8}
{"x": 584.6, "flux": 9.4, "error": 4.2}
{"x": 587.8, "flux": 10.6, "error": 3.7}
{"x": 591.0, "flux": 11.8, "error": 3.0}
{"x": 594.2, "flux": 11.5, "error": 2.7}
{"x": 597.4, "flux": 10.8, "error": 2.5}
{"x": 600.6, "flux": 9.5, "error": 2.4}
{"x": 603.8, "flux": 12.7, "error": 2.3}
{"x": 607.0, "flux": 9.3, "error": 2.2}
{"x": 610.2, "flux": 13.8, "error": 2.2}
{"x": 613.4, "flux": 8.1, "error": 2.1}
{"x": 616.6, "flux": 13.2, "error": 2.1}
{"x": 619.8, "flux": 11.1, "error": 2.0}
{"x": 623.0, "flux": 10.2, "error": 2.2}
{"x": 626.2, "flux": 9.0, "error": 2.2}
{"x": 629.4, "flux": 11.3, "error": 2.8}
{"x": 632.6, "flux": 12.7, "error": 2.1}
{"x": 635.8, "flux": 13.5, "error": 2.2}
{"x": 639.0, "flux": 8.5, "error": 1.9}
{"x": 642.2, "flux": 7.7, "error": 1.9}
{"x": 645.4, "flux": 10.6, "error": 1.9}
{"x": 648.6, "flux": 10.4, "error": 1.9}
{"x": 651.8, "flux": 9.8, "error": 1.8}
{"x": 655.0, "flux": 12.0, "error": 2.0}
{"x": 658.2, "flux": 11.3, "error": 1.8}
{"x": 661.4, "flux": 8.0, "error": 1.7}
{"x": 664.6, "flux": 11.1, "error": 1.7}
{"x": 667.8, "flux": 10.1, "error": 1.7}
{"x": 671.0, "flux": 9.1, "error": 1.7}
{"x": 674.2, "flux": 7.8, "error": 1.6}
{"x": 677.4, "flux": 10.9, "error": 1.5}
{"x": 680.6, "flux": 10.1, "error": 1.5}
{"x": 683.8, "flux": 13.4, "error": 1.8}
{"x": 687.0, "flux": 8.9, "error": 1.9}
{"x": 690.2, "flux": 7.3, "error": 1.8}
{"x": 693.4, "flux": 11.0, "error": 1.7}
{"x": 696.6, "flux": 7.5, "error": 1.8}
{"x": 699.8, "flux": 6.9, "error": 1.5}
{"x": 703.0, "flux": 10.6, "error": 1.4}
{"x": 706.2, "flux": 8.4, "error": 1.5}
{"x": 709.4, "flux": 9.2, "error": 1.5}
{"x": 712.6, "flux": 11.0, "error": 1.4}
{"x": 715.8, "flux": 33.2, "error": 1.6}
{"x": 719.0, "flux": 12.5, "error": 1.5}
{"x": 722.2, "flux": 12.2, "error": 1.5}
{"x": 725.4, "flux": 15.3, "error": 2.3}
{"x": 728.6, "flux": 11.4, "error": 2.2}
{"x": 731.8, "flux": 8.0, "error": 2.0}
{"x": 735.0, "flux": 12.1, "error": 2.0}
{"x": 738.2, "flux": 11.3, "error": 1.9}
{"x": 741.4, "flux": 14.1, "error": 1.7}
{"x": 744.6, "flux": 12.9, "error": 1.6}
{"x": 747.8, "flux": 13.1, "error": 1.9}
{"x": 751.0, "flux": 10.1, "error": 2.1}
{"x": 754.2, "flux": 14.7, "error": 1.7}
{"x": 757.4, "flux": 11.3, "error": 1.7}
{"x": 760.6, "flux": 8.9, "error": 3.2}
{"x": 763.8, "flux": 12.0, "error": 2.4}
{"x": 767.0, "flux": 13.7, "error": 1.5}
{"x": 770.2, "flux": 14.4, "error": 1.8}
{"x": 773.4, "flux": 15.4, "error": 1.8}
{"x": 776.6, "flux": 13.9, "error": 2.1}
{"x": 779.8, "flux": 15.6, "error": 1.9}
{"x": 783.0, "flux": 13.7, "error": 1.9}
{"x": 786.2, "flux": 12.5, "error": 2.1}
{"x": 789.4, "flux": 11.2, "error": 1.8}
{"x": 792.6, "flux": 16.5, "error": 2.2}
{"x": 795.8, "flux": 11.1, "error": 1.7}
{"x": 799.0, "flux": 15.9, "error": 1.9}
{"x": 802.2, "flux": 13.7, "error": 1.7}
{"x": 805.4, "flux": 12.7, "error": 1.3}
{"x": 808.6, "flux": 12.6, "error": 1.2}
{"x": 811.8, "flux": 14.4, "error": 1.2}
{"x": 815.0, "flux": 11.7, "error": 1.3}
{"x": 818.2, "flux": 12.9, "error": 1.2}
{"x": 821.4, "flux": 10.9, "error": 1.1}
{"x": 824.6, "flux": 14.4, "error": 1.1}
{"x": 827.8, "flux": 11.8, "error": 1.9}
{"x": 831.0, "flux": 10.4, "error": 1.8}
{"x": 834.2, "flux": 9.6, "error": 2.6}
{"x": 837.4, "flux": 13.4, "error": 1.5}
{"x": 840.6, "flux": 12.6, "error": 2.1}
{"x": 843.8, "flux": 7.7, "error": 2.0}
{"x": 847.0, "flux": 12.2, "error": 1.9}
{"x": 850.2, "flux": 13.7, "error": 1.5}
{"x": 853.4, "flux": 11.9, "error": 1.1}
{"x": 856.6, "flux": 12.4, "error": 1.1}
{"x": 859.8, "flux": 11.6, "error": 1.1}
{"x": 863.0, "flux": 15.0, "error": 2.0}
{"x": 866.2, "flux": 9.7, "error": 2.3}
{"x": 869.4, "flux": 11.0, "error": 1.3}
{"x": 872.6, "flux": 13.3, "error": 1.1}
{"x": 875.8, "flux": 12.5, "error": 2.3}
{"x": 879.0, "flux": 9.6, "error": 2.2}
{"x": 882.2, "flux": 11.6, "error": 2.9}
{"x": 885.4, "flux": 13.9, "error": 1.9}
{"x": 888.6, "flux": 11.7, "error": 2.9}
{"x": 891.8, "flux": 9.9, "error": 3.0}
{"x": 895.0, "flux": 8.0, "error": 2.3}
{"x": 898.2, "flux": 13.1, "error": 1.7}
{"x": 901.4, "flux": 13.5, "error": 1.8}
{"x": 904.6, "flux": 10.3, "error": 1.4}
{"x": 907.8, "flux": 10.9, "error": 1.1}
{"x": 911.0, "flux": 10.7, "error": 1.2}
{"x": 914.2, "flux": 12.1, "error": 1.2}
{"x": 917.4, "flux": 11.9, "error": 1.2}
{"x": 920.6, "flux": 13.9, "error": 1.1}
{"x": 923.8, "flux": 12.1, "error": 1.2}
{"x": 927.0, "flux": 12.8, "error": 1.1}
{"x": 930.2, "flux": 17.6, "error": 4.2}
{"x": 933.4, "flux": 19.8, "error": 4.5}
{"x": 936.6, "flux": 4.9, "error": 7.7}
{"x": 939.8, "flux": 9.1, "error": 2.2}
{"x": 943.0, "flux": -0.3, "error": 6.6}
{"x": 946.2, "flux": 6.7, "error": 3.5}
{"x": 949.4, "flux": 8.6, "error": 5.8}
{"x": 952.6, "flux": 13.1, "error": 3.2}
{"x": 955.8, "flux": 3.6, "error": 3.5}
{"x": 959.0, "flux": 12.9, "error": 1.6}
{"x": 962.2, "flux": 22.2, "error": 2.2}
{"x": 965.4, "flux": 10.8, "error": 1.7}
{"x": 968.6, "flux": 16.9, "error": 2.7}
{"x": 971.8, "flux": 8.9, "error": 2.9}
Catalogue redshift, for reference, 0.921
